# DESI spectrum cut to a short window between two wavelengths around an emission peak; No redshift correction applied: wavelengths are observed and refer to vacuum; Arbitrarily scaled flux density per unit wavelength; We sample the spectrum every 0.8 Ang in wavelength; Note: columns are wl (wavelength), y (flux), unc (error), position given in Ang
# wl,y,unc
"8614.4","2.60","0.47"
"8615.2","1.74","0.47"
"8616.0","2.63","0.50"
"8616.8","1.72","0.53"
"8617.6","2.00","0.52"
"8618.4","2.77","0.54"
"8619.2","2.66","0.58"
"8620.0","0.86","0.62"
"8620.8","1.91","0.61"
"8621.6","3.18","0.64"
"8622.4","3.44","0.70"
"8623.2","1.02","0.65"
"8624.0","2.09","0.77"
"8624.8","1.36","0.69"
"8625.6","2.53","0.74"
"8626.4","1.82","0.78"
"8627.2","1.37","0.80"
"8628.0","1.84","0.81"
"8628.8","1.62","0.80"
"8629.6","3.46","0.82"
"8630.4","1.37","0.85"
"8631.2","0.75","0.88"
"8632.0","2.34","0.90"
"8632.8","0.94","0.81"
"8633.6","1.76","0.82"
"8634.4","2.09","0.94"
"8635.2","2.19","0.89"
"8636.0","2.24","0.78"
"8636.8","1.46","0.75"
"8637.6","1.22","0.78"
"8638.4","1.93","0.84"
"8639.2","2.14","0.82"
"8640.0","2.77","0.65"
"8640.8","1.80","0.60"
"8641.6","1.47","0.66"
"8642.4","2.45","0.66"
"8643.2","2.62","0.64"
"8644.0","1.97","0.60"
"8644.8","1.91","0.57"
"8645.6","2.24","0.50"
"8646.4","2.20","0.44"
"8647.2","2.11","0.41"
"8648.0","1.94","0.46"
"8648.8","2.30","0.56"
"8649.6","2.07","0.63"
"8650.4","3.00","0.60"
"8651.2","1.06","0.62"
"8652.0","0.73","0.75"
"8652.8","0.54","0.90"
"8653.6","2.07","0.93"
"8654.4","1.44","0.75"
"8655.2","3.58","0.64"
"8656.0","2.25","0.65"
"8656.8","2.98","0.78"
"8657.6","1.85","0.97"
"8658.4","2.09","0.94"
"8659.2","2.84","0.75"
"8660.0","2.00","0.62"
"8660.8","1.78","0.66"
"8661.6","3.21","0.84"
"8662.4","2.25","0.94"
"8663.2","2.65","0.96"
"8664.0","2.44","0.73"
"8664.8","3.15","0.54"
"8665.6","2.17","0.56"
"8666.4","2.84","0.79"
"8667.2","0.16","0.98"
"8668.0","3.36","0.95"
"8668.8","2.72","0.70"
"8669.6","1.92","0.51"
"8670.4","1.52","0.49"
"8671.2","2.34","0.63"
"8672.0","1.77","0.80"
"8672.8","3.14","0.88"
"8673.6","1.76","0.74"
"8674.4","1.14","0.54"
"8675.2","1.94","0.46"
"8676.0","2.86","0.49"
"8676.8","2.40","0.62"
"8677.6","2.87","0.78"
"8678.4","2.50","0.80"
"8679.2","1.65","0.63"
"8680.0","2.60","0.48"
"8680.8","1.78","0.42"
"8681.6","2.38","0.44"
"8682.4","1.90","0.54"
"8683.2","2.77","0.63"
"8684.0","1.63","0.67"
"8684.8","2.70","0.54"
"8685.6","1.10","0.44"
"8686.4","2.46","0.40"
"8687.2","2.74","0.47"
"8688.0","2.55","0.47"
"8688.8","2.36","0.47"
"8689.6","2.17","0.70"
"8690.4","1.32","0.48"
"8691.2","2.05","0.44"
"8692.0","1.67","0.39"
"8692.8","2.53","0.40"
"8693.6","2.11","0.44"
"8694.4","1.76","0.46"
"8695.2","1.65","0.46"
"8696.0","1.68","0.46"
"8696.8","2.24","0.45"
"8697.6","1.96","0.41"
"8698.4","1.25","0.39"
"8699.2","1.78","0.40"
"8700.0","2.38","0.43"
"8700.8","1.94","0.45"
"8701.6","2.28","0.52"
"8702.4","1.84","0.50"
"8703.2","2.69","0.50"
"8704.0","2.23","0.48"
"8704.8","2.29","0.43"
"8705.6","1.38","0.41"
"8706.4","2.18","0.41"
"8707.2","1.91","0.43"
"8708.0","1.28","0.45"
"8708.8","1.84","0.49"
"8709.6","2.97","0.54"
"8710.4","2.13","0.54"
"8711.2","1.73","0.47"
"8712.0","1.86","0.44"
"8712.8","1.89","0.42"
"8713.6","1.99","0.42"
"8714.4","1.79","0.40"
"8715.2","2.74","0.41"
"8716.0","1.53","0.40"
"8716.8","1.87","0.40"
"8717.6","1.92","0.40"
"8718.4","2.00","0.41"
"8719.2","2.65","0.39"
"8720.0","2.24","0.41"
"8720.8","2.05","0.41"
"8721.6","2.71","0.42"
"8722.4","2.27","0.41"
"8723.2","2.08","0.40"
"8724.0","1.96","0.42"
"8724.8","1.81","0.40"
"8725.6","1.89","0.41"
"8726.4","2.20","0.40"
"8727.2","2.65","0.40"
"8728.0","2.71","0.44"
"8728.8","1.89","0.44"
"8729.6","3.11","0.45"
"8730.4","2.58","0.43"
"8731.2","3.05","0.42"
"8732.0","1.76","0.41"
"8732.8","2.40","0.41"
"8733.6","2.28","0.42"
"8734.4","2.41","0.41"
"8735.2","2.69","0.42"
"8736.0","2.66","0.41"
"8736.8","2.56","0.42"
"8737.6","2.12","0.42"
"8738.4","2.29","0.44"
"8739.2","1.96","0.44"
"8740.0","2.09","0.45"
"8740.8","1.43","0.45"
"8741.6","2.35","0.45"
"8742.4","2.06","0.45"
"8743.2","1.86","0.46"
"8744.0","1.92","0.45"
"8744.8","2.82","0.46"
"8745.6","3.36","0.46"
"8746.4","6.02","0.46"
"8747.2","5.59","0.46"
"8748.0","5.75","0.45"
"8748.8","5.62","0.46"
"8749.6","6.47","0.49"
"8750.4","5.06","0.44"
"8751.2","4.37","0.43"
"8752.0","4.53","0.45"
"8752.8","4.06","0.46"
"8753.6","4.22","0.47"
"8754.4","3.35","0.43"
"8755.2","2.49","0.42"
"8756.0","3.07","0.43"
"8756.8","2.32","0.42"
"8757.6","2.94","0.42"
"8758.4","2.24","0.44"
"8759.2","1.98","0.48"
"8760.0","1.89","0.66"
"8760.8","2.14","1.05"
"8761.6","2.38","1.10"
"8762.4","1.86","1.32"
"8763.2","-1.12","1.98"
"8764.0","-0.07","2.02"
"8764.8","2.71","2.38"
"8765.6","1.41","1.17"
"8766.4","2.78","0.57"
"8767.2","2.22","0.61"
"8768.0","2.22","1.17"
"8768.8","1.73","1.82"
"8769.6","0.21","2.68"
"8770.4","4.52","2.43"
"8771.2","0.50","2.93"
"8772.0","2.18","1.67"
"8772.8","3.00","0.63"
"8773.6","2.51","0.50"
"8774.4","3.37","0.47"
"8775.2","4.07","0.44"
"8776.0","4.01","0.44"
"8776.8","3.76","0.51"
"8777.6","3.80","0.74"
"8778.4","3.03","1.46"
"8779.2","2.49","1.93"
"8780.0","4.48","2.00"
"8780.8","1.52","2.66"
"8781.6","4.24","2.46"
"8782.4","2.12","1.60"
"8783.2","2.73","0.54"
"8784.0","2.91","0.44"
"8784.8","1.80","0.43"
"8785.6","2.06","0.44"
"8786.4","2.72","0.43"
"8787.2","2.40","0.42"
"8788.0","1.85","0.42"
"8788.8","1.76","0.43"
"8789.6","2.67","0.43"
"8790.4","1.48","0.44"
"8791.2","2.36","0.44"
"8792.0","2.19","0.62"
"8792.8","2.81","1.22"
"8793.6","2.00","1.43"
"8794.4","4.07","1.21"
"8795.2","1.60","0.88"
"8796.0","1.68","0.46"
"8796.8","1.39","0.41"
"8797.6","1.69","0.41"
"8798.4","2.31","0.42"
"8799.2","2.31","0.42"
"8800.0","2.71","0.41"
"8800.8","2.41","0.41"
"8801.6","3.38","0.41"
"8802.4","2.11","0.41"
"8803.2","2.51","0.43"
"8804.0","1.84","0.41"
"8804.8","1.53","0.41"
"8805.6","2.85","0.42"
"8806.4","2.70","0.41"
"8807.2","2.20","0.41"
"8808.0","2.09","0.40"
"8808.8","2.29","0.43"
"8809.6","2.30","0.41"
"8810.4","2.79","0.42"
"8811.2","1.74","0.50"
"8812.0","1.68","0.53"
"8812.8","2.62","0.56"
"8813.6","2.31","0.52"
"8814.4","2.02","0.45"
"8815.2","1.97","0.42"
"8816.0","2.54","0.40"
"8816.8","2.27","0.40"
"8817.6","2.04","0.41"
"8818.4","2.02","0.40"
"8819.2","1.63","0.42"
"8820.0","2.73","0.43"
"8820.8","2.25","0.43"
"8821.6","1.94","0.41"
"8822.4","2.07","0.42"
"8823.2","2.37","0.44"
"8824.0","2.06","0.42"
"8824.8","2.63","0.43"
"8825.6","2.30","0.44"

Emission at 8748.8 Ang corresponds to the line H-alpha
